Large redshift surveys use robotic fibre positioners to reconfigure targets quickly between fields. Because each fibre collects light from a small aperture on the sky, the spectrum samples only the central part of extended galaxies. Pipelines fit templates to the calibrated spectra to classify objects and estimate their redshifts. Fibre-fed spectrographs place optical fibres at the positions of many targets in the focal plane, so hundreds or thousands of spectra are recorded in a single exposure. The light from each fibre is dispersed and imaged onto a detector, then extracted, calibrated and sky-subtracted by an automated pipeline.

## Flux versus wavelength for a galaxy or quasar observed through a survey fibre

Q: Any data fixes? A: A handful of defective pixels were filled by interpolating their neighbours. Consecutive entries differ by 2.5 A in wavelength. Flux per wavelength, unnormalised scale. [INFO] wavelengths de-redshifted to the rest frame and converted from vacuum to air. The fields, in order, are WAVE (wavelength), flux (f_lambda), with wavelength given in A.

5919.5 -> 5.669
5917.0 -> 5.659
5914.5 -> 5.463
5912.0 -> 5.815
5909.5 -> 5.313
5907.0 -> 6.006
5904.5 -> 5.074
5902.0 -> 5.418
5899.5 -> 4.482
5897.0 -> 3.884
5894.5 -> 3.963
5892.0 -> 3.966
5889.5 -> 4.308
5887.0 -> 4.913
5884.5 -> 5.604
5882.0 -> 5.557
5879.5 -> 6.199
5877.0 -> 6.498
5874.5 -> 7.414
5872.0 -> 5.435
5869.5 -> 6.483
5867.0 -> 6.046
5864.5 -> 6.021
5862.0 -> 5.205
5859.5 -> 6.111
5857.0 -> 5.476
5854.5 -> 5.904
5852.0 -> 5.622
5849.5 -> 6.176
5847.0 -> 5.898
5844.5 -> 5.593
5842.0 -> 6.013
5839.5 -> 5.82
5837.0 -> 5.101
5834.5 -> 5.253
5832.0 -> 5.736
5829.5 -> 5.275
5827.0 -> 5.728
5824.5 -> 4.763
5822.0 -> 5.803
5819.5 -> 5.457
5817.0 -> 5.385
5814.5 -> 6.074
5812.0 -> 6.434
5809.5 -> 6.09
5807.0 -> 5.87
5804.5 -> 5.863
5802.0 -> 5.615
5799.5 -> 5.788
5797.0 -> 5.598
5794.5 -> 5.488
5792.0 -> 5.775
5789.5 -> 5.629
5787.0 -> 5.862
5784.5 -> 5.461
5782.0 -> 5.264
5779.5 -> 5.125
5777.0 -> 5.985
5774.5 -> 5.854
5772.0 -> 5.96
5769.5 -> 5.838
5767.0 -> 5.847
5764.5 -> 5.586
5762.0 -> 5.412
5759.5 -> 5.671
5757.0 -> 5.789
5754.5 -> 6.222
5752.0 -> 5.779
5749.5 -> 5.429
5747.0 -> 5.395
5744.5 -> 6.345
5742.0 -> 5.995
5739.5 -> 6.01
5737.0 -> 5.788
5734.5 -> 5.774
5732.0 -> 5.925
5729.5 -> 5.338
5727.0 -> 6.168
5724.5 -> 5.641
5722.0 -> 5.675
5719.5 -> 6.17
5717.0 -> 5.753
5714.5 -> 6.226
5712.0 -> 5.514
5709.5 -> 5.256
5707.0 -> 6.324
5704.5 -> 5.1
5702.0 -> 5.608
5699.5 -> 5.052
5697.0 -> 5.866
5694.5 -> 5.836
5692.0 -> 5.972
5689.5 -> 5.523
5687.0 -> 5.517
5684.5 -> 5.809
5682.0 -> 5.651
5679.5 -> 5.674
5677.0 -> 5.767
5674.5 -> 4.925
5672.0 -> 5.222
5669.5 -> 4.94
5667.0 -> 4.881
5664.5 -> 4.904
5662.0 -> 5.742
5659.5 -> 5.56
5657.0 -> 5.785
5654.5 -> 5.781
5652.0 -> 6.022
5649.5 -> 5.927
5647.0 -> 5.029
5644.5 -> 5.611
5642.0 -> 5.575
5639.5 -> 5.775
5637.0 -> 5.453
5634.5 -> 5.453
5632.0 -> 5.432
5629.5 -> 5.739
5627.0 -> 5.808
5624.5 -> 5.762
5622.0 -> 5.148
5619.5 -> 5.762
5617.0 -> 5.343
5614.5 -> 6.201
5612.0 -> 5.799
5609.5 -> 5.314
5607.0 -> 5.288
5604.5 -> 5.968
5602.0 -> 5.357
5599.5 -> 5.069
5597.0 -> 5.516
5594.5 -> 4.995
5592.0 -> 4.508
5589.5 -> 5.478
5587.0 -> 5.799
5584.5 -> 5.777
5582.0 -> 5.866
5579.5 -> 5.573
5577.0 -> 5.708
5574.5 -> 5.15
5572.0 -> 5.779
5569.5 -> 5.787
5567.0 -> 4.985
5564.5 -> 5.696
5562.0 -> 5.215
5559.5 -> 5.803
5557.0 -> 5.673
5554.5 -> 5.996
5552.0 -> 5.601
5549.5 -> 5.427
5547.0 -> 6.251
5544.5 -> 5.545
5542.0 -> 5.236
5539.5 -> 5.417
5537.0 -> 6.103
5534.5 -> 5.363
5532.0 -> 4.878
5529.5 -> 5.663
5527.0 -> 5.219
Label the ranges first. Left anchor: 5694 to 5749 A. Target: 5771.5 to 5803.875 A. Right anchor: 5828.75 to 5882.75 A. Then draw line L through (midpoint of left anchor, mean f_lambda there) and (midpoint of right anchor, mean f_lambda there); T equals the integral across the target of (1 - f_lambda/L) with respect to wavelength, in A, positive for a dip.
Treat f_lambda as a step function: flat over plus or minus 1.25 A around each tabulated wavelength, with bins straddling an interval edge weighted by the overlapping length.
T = 0.9 A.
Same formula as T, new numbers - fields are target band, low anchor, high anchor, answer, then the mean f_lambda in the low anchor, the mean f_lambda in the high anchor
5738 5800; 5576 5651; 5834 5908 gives -2.2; 5.54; 5.52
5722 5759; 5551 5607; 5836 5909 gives -2.0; 5.51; 5.52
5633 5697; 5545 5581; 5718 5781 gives 1.9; 5.62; 5.79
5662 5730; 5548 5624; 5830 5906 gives -0.7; 5.52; 5.51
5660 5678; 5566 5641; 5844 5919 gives 1.0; 5.52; 5.52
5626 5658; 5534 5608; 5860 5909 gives -0.8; 5.53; 5.4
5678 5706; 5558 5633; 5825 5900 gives -0.4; 5.52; 5.53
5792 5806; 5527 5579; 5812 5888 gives 0.1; 5.56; 5.77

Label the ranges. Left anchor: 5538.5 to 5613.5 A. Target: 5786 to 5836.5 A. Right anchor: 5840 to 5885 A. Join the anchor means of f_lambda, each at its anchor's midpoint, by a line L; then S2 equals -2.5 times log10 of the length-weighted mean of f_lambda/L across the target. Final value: 0.04 mag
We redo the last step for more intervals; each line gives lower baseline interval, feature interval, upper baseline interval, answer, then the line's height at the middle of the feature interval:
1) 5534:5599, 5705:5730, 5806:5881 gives -0.02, 5.7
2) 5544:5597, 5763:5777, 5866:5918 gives -0.07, 5.46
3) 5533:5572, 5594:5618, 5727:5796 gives 0.03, 5.64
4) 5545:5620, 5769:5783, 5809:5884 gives 0.01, 5.74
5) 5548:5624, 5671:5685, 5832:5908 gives 0.00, 5.52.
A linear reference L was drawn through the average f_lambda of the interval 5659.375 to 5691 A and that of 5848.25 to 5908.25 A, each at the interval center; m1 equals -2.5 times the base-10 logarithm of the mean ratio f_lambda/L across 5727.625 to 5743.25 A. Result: -0.08 mag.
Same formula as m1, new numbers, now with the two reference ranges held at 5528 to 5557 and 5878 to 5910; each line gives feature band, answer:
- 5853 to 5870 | -0.16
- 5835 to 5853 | -0.13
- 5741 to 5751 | -0.11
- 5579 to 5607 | 0.01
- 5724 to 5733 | -0.10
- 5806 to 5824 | -0.14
